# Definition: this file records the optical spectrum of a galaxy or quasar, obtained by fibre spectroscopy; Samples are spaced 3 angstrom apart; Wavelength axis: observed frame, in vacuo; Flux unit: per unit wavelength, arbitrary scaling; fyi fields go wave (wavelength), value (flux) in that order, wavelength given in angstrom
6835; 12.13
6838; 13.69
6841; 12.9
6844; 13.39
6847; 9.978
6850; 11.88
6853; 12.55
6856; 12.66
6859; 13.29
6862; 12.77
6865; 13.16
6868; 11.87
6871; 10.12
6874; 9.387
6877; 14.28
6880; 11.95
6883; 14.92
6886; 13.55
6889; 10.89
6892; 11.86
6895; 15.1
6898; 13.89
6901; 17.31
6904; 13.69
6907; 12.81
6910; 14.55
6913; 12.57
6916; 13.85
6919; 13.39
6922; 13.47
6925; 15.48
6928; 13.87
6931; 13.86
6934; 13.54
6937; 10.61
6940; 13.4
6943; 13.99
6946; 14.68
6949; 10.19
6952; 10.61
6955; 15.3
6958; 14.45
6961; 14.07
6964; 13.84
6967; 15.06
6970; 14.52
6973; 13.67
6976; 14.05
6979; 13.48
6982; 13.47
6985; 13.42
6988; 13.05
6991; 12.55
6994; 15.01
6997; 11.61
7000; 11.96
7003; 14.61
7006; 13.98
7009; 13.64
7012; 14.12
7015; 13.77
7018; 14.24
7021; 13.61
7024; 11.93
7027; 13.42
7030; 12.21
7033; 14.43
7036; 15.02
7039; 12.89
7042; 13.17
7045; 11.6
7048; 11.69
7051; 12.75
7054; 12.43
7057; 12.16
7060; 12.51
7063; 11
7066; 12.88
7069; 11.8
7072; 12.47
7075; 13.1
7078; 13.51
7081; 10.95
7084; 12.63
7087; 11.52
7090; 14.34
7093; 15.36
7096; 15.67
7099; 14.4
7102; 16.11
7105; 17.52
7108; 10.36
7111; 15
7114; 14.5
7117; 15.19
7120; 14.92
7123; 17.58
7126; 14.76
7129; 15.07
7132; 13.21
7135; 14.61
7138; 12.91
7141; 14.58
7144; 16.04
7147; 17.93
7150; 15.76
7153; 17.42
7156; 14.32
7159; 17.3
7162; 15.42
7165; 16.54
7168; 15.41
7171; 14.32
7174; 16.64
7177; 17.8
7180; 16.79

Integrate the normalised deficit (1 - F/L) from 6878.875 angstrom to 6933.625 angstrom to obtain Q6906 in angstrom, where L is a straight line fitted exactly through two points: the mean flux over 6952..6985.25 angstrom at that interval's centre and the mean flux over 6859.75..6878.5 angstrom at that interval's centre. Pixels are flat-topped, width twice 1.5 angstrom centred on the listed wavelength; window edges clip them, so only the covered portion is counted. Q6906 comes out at -4.3 angstrom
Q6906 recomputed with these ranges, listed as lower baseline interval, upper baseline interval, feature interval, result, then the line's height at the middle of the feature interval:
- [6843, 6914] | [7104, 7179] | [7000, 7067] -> 5.9 angstrom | 14.4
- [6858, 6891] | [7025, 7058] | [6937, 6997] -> -4.0 angstrom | 12.7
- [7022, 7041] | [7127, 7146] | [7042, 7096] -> 4.4 angstrom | 13.7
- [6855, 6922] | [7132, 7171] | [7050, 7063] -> 2.1 angstrom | 14.7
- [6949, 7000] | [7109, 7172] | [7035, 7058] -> 2.6 angstrom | 14.3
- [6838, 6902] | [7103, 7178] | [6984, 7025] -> 1.9 angstrom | 14.1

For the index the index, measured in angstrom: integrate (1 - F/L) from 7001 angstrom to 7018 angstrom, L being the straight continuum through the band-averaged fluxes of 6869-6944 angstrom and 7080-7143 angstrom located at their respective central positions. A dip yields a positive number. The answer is -0.18 angstrom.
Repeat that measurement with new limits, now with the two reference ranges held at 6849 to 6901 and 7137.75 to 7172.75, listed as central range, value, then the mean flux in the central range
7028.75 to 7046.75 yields 1.6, 13.2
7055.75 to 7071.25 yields 2.8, 12.1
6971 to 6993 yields 0.7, 13.4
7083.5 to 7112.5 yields 1.5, 14.3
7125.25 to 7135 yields 0.7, 14.4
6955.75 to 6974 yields -0.8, 14.3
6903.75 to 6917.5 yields -0.4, 13.5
